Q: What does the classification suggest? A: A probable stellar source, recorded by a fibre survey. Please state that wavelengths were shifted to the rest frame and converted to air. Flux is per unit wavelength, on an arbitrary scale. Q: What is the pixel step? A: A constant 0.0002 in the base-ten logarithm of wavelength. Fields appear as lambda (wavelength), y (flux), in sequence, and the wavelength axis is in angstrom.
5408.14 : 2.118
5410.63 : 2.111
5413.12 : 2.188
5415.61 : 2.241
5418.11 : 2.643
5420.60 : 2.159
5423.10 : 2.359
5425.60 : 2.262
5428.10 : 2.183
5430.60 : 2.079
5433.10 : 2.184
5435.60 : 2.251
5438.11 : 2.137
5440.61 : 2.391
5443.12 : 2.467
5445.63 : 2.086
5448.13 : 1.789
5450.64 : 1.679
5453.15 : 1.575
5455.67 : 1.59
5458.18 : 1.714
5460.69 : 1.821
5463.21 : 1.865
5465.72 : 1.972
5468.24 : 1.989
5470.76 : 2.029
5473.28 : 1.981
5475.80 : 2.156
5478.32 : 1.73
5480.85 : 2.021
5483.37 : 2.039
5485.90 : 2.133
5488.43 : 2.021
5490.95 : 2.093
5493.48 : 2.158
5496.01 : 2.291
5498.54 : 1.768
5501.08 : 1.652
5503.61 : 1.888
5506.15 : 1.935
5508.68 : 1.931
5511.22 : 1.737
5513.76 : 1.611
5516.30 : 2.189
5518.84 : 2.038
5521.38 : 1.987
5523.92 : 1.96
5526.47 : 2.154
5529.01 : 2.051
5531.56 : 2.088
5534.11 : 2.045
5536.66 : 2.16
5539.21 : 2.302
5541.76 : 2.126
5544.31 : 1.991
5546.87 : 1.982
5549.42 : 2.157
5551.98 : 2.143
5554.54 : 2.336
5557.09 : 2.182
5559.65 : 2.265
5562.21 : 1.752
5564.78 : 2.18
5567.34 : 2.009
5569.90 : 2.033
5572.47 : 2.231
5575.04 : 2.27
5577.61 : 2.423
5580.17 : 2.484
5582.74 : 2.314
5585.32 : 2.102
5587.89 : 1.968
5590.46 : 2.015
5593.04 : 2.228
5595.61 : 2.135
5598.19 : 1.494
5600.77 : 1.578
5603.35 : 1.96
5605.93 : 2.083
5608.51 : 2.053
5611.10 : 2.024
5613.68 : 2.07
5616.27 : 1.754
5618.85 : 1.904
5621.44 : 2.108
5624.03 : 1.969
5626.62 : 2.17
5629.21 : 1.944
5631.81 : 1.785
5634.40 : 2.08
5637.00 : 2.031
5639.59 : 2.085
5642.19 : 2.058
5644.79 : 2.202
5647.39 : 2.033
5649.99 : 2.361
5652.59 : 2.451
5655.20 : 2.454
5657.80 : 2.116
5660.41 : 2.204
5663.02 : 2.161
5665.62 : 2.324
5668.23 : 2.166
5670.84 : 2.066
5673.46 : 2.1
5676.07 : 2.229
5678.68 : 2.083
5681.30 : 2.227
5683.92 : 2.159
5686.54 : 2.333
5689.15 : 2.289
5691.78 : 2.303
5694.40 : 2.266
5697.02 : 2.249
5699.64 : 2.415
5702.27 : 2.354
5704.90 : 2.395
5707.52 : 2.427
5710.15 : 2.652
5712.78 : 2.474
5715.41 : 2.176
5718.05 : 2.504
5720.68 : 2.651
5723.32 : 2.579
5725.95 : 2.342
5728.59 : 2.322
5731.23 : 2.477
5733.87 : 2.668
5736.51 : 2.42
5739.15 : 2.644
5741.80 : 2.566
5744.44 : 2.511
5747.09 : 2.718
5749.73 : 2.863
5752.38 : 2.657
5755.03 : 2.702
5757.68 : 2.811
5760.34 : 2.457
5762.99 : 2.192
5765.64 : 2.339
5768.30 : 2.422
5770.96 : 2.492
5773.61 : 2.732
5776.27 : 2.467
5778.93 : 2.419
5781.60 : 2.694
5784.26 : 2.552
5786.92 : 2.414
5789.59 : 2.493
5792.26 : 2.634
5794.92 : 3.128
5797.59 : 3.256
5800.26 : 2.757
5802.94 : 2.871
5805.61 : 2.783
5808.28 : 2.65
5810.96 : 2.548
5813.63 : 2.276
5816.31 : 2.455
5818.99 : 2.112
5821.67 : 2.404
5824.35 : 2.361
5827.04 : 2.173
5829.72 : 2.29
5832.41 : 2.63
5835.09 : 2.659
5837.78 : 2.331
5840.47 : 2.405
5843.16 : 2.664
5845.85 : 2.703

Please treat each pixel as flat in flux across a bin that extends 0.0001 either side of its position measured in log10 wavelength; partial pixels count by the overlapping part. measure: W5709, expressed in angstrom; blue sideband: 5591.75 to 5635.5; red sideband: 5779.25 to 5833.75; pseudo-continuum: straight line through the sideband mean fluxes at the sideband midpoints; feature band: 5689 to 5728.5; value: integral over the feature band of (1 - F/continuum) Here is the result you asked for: -2.5 angstrom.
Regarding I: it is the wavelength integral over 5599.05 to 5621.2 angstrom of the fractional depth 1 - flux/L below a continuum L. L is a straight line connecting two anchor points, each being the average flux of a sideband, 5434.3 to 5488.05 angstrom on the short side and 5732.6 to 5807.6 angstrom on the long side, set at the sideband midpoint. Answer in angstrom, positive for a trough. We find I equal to 3.5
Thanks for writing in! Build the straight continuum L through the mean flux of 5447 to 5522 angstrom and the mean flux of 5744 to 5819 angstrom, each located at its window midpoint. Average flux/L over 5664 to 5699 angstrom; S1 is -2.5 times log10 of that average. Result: 0.07 mag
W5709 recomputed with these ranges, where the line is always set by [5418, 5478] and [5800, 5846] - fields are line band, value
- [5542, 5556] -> 0.3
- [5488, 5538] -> 3.1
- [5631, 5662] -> 1.6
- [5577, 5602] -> 1.6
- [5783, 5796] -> -1.0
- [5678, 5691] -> 0.5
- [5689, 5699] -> 0.2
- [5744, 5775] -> -2.1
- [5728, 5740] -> -0.6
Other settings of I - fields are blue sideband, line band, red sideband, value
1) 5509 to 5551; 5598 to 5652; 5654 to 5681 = 3.50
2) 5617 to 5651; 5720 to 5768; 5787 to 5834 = -3.48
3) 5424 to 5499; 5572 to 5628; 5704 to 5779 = 5.16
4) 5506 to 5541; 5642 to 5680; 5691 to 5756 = 2.27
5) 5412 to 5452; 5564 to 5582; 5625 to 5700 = -0.43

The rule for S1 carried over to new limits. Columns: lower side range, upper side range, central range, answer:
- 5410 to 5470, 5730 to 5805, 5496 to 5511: 0.17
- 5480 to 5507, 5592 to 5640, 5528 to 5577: -0.07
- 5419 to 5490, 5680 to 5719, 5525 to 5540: 0.00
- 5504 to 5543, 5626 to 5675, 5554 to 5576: -0.04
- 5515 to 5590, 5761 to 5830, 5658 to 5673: 0.07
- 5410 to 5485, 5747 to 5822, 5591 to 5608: 0.19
